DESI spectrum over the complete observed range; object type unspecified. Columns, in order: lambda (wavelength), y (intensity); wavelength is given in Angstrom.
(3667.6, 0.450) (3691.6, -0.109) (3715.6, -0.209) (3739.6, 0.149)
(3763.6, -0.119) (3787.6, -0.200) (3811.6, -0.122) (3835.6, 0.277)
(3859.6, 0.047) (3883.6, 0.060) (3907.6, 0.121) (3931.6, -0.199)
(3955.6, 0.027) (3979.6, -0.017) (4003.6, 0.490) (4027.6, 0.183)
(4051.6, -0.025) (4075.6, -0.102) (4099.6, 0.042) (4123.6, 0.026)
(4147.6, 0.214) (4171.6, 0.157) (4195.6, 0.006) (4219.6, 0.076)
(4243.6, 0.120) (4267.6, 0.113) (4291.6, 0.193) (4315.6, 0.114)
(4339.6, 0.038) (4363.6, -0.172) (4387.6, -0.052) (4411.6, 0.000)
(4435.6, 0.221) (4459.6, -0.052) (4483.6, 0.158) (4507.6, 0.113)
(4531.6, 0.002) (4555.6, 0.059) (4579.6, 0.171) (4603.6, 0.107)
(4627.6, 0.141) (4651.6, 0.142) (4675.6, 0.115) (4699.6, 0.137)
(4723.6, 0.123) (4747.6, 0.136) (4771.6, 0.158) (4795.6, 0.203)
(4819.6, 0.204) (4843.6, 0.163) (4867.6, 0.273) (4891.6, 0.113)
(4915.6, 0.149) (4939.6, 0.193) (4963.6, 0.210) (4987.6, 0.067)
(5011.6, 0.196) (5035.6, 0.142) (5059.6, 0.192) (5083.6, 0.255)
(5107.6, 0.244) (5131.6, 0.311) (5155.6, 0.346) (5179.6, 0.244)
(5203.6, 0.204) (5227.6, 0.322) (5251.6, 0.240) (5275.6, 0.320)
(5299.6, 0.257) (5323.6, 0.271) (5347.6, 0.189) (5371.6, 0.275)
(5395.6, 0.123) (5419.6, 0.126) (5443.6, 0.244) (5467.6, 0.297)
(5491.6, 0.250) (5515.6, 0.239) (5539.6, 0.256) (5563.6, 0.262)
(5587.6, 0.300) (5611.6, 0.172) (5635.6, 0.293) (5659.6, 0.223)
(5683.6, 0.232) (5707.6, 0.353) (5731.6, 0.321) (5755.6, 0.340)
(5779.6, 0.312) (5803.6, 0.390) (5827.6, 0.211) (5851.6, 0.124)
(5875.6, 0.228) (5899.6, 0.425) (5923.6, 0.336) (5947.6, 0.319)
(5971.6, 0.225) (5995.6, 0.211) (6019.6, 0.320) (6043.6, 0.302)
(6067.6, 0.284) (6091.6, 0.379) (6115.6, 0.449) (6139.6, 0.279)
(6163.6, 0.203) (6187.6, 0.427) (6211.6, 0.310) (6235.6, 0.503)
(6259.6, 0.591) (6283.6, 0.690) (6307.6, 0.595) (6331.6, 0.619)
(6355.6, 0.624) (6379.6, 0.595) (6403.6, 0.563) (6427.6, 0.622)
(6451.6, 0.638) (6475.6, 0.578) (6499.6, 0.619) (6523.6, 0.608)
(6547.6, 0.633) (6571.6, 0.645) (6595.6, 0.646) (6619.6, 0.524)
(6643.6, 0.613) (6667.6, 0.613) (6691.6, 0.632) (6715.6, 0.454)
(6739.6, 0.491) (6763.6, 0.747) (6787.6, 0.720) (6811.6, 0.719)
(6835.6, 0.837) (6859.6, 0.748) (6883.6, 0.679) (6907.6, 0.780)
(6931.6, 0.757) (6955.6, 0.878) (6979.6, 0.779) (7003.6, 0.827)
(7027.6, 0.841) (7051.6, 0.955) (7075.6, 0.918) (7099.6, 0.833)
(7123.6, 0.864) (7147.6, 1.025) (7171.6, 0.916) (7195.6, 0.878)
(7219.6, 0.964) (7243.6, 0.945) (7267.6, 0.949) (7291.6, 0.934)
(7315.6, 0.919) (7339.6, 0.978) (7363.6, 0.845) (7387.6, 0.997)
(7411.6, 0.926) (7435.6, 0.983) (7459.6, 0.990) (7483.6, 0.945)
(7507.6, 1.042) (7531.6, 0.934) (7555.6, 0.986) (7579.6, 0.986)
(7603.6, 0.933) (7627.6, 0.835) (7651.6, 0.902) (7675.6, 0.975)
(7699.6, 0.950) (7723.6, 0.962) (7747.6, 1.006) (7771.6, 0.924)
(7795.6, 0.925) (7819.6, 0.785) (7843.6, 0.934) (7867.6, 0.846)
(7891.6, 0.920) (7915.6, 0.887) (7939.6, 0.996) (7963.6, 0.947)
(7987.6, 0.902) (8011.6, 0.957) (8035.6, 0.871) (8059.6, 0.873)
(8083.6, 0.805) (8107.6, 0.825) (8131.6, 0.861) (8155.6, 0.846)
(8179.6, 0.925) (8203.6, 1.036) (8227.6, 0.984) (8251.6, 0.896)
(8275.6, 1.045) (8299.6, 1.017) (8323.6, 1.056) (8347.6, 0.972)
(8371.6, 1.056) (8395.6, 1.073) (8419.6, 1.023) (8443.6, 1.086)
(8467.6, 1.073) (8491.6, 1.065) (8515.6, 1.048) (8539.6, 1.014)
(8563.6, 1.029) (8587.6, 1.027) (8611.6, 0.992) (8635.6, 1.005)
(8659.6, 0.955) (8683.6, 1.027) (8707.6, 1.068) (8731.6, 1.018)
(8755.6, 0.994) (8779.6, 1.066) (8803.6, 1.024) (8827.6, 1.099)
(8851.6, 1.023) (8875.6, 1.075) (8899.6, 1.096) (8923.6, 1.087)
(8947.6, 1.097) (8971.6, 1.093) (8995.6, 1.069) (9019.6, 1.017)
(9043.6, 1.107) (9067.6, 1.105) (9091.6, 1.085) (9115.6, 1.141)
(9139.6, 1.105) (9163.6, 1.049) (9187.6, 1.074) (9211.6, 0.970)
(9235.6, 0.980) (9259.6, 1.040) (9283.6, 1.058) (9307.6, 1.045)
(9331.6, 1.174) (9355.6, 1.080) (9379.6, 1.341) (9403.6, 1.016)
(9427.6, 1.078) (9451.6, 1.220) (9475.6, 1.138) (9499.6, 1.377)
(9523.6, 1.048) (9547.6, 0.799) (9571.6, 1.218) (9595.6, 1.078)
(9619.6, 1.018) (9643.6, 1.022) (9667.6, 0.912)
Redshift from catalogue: 0.565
